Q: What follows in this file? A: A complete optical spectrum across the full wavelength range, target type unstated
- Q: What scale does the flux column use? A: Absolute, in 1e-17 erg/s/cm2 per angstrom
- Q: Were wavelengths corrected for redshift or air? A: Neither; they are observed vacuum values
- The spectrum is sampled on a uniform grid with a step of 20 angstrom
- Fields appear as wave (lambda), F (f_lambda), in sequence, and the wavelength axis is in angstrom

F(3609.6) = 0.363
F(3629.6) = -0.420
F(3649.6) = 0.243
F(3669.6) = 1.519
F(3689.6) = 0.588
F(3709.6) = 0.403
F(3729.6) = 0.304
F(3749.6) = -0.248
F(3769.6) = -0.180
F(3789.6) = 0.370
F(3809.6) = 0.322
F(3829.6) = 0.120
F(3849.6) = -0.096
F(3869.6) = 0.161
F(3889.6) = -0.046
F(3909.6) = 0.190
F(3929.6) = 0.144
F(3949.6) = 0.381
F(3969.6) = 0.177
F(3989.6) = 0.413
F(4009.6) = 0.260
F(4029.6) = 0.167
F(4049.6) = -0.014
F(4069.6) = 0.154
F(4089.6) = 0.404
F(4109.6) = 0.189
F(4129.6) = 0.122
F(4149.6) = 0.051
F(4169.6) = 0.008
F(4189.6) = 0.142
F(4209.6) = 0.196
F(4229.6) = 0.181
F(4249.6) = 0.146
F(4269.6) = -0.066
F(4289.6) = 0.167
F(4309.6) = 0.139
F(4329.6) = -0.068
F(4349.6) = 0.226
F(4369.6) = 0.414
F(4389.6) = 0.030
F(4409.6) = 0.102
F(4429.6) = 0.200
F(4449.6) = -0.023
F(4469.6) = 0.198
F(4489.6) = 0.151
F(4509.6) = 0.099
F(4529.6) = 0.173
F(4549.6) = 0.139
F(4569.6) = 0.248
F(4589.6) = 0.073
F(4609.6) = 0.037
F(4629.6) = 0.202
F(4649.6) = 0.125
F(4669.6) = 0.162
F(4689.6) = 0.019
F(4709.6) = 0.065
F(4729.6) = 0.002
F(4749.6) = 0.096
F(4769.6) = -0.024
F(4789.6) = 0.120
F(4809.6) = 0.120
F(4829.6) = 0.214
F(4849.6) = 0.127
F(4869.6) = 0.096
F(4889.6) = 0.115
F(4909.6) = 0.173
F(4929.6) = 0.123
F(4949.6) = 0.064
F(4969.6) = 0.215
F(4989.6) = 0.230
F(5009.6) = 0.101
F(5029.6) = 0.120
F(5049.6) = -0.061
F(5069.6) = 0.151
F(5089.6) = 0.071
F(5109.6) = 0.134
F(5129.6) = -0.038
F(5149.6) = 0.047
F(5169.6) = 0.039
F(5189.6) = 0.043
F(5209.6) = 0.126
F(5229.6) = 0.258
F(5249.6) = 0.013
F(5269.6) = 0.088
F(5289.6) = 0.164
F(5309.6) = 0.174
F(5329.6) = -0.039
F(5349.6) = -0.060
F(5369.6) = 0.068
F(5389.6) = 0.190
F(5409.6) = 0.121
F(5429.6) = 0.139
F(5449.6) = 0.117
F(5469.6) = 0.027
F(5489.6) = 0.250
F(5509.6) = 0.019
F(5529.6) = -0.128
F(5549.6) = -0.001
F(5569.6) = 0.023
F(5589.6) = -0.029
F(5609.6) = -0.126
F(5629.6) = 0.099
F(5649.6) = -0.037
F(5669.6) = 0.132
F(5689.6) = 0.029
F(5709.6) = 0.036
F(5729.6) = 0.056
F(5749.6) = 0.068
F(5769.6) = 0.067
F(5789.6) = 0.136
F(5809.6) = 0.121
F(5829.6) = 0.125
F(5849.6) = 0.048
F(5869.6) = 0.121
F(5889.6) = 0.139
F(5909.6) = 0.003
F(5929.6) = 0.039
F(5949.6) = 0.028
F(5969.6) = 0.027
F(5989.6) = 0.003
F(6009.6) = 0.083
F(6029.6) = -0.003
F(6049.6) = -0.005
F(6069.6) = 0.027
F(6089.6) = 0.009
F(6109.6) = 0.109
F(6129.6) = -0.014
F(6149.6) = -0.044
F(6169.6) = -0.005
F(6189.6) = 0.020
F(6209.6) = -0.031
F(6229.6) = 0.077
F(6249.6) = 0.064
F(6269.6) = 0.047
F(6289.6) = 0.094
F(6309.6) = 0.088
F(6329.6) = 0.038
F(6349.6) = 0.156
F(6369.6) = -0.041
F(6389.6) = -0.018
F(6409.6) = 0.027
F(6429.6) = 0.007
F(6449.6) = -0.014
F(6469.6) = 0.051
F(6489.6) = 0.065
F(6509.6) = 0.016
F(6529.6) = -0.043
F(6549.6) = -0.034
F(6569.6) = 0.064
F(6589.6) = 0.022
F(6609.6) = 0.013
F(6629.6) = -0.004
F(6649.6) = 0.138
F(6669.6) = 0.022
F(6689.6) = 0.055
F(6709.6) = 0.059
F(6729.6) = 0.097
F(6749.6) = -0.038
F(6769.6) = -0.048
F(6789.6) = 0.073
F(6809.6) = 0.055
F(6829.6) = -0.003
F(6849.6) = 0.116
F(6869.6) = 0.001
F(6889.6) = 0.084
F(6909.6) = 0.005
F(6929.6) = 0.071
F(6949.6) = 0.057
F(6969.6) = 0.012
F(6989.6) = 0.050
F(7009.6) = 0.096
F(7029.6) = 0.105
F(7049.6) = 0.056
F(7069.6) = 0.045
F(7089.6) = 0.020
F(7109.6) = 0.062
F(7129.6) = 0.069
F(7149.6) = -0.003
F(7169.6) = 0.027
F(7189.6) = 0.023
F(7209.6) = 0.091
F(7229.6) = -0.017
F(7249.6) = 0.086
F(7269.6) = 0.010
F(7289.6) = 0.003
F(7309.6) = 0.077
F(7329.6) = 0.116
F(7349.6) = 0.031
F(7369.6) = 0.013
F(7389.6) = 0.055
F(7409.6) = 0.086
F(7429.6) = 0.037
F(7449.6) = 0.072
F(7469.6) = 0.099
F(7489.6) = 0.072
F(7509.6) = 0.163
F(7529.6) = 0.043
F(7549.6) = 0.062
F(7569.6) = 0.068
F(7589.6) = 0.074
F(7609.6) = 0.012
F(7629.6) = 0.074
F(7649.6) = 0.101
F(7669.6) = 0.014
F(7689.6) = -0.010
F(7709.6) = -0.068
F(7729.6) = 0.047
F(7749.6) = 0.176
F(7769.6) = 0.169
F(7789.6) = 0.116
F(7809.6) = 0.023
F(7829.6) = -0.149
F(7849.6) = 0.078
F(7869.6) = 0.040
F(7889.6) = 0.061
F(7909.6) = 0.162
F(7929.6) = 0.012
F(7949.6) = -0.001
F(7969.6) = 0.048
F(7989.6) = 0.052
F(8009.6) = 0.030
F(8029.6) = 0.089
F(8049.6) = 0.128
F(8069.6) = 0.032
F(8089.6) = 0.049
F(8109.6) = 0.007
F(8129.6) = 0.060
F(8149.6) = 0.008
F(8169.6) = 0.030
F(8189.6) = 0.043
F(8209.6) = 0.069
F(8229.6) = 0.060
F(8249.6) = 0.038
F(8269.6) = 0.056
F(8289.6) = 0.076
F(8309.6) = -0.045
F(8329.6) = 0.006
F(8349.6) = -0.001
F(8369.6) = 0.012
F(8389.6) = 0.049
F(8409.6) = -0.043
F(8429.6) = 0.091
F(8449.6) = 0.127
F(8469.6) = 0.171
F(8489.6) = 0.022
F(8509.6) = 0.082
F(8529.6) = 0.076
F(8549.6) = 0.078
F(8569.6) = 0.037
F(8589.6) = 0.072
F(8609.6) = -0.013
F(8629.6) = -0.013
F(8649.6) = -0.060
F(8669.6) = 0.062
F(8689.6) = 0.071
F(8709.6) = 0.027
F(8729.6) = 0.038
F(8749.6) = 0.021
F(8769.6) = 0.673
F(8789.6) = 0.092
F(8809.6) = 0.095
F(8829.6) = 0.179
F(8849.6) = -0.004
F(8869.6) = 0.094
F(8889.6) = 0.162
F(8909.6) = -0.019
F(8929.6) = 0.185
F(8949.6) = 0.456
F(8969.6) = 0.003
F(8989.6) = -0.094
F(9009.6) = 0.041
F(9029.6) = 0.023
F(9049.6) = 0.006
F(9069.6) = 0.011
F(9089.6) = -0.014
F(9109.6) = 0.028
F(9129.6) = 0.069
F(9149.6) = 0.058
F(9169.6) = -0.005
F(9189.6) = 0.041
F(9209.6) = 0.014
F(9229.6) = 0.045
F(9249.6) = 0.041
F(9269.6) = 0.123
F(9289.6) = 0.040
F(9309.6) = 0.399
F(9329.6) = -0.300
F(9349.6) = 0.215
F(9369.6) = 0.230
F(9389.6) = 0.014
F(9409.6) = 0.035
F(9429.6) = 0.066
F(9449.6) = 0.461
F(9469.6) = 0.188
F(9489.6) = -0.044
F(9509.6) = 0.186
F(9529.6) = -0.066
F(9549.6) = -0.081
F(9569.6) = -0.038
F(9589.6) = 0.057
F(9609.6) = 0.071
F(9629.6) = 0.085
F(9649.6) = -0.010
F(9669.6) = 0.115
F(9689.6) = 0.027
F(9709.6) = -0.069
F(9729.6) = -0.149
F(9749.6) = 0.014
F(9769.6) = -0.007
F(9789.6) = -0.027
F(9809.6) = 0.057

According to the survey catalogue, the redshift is 1.40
